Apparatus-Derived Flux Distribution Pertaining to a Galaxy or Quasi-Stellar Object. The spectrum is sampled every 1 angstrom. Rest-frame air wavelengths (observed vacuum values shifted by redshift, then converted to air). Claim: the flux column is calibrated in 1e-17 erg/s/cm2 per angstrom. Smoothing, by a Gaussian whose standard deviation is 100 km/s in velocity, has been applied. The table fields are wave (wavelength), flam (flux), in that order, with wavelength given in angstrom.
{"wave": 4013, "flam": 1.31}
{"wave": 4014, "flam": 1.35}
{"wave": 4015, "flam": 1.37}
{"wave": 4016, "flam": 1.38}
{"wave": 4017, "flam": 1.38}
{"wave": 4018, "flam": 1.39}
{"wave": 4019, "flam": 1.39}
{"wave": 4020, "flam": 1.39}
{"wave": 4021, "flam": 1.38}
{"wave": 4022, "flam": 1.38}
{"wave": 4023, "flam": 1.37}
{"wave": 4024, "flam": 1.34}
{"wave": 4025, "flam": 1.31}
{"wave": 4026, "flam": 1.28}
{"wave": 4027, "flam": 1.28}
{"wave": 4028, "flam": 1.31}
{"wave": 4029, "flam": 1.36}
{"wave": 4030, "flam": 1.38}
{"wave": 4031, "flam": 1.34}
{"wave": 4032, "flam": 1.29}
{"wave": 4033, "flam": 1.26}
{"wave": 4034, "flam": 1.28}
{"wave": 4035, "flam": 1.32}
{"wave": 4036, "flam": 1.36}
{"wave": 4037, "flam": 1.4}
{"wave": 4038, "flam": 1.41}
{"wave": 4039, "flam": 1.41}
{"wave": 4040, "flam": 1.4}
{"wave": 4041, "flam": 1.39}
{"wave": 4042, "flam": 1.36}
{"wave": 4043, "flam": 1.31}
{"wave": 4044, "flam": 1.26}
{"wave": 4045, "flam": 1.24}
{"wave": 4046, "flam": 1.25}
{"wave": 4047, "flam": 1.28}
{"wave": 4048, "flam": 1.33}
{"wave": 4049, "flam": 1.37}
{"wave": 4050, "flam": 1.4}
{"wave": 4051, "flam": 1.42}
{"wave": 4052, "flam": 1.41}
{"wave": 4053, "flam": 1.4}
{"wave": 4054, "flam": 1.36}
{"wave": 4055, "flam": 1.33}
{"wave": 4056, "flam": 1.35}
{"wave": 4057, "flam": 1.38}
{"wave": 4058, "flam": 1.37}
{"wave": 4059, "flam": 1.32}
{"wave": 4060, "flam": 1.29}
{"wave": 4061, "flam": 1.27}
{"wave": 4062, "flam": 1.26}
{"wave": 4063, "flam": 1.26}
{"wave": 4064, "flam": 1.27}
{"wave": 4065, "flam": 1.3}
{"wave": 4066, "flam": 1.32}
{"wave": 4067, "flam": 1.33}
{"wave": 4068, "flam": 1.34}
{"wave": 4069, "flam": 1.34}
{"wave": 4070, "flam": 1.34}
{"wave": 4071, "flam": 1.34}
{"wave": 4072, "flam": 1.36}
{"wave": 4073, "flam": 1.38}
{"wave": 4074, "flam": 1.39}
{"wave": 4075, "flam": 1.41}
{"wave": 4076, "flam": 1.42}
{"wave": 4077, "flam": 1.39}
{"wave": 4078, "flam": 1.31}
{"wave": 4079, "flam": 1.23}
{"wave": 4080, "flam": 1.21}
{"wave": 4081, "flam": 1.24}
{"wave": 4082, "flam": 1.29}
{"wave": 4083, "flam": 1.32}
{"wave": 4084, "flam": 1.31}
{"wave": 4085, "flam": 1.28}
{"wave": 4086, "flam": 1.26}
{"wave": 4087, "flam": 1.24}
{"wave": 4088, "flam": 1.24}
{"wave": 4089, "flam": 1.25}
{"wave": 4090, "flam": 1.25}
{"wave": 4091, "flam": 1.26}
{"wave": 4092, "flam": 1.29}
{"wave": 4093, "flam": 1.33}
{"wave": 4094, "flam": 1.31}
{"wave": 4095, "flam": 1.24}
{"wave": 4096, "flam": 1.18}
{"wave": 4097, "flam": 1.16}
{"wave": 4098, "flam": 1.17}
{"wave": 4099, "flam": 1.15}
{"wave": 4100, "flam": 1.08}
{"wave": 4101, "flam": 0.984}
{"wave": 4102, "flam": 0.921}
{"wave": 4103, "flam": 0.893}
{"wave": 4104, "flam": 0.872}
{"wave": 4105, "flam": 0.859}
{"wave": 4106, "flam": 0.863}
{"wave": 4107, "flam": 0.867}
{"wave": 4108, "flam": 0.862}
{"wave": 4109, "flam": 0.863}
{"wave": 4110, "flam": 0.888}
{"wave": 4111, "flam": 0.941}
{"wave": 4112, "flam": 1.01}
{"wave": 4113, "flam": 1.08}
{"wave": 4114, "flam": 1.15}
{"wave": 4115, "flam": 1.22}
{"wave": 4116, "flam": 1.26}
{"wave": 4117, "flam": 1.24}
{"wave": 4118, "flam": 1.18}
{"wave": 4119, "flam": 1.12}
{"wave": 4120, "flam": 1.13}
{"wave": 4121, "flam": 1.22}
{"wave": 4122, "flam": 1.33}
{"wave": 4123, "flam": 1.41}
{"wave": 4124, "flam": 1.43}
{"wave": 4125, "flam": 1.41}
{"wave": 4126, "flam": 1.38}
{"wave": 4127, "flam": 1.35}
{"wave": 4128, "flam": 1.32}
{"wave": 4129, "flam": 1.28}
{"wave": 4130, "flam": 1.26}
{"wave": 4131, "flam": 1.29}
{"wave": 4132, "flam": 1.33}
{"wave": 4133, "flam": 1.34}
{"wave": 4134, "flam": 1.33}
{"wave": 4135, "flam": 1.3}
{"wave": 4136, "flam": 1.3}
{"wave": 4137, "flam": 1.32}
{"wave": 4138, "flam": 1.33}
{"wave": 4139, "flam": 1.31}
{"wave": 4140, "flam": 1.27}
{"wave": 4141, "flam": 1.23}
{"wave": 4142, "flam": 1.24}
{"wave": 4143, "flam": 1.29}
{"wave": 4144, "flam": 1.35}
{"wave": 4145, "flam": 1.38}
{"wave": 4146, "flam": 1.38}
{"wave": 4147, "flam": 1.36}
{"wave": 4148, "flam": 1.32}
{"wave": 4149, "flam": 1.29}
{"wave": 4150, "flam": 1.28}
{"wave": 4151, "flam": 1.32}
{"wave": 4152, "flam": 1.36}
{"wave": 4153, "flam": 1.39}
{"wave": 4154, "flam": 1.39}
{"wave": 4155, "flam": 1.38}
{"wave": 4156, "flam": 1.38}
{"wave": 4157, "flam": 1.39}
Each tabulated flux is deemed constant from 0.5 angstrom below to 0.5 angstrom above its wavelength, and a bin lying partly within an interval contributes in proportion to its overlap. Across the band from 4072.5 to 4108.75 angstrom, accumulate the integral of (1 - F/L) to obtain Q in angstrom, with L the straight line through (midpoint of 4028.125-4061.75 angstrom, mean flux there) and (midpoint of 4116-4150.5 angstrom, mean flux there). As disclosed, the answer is 3.8 angstrom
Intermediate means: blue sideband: 1.34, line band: 1.18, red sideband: 1.3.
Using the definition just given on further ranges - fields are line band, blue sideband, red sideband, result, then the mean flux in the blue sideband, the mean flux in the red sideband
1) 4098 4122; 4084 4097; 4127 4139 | 4.6 angstrom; 1.26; 1.31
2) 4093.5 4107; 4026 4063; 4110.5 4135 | 2.4 angstrom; 1.34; 1.25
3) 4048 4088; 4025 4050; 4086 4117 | -3.6 angstrom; 1.33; 1.09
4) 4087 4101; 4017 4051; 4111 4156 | 1.0 angstrom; 1.34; 1.29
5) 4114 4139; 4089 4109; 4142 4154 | -1.4 angstrom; 1.08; 1.34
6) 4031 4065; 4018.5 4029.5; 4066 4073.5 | 0.3 angstrom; 1.34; 1.35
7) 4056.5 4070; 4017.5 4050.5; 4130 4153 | 0.2 angstrom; 1.34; 1.31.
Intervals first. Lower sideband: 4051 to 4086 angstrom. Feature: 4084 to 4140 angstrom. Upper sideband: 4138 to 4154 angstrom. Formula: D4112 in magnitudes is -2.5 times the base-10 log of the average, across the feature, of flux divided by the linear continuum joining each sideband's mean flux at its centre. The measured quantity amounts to 0.12 mag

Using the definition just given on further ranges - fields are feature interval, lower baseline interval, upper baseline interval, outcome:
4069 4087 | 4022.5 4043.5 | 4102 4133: -0.07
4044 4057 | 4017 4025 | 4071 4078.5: 0.03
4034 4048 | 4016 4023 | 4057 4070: 0.01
